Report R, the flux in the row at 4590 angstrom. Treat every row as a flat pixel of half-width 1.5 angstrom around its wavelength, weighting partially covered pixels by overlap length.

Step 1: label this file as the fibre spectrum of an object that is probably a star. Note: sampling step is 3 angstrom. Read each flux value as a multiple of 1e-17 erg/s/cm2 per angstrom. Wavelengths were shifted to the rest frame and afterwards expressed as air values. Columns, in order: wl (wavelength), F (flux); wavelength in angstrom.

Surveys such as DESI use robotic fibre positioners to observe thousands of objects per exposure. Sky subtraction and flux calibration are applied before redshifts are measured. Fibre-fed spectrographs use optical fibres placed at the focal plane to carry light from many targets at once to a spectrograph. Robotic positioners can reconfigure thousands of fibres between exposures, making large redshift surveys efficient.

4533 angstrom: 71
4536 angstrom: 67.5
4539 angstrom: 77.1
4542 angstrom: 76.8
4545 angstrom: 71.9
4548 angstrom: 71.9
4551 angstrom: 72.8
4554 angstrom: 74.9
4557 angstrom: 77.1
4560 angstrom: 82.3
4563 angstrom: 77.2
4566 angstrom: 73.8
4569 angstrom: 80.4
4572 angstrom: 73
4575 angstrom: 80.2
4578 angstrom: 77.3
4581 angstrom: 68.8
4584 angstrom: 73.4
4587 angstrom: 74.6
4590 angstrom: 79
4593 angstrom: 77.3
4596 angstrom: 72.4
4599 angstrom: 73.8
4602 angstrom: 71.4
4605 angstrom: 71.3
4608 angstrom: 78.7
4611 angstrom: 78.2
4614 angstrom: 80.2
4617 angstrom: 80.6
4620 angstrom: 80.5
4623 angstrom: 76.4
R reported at 79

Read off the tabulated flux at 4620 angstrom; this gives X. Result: 80.5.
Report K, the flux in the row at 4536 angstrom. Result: 67.5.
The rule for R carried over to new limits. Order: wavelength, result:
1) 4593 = 77.3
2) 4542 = 76.8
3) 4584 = 73.4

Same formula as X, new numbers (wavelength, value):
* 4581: 68.8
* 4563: 77.2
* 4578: 77.3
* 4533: 71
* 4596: 72.4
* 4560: 82.3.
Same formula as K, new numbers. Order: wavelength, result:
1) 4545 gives 71.9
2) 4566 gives 73.8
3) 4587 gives 74.6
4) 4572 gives 73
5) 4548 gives 71.9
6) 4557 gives 77.1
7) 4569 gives 80.4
